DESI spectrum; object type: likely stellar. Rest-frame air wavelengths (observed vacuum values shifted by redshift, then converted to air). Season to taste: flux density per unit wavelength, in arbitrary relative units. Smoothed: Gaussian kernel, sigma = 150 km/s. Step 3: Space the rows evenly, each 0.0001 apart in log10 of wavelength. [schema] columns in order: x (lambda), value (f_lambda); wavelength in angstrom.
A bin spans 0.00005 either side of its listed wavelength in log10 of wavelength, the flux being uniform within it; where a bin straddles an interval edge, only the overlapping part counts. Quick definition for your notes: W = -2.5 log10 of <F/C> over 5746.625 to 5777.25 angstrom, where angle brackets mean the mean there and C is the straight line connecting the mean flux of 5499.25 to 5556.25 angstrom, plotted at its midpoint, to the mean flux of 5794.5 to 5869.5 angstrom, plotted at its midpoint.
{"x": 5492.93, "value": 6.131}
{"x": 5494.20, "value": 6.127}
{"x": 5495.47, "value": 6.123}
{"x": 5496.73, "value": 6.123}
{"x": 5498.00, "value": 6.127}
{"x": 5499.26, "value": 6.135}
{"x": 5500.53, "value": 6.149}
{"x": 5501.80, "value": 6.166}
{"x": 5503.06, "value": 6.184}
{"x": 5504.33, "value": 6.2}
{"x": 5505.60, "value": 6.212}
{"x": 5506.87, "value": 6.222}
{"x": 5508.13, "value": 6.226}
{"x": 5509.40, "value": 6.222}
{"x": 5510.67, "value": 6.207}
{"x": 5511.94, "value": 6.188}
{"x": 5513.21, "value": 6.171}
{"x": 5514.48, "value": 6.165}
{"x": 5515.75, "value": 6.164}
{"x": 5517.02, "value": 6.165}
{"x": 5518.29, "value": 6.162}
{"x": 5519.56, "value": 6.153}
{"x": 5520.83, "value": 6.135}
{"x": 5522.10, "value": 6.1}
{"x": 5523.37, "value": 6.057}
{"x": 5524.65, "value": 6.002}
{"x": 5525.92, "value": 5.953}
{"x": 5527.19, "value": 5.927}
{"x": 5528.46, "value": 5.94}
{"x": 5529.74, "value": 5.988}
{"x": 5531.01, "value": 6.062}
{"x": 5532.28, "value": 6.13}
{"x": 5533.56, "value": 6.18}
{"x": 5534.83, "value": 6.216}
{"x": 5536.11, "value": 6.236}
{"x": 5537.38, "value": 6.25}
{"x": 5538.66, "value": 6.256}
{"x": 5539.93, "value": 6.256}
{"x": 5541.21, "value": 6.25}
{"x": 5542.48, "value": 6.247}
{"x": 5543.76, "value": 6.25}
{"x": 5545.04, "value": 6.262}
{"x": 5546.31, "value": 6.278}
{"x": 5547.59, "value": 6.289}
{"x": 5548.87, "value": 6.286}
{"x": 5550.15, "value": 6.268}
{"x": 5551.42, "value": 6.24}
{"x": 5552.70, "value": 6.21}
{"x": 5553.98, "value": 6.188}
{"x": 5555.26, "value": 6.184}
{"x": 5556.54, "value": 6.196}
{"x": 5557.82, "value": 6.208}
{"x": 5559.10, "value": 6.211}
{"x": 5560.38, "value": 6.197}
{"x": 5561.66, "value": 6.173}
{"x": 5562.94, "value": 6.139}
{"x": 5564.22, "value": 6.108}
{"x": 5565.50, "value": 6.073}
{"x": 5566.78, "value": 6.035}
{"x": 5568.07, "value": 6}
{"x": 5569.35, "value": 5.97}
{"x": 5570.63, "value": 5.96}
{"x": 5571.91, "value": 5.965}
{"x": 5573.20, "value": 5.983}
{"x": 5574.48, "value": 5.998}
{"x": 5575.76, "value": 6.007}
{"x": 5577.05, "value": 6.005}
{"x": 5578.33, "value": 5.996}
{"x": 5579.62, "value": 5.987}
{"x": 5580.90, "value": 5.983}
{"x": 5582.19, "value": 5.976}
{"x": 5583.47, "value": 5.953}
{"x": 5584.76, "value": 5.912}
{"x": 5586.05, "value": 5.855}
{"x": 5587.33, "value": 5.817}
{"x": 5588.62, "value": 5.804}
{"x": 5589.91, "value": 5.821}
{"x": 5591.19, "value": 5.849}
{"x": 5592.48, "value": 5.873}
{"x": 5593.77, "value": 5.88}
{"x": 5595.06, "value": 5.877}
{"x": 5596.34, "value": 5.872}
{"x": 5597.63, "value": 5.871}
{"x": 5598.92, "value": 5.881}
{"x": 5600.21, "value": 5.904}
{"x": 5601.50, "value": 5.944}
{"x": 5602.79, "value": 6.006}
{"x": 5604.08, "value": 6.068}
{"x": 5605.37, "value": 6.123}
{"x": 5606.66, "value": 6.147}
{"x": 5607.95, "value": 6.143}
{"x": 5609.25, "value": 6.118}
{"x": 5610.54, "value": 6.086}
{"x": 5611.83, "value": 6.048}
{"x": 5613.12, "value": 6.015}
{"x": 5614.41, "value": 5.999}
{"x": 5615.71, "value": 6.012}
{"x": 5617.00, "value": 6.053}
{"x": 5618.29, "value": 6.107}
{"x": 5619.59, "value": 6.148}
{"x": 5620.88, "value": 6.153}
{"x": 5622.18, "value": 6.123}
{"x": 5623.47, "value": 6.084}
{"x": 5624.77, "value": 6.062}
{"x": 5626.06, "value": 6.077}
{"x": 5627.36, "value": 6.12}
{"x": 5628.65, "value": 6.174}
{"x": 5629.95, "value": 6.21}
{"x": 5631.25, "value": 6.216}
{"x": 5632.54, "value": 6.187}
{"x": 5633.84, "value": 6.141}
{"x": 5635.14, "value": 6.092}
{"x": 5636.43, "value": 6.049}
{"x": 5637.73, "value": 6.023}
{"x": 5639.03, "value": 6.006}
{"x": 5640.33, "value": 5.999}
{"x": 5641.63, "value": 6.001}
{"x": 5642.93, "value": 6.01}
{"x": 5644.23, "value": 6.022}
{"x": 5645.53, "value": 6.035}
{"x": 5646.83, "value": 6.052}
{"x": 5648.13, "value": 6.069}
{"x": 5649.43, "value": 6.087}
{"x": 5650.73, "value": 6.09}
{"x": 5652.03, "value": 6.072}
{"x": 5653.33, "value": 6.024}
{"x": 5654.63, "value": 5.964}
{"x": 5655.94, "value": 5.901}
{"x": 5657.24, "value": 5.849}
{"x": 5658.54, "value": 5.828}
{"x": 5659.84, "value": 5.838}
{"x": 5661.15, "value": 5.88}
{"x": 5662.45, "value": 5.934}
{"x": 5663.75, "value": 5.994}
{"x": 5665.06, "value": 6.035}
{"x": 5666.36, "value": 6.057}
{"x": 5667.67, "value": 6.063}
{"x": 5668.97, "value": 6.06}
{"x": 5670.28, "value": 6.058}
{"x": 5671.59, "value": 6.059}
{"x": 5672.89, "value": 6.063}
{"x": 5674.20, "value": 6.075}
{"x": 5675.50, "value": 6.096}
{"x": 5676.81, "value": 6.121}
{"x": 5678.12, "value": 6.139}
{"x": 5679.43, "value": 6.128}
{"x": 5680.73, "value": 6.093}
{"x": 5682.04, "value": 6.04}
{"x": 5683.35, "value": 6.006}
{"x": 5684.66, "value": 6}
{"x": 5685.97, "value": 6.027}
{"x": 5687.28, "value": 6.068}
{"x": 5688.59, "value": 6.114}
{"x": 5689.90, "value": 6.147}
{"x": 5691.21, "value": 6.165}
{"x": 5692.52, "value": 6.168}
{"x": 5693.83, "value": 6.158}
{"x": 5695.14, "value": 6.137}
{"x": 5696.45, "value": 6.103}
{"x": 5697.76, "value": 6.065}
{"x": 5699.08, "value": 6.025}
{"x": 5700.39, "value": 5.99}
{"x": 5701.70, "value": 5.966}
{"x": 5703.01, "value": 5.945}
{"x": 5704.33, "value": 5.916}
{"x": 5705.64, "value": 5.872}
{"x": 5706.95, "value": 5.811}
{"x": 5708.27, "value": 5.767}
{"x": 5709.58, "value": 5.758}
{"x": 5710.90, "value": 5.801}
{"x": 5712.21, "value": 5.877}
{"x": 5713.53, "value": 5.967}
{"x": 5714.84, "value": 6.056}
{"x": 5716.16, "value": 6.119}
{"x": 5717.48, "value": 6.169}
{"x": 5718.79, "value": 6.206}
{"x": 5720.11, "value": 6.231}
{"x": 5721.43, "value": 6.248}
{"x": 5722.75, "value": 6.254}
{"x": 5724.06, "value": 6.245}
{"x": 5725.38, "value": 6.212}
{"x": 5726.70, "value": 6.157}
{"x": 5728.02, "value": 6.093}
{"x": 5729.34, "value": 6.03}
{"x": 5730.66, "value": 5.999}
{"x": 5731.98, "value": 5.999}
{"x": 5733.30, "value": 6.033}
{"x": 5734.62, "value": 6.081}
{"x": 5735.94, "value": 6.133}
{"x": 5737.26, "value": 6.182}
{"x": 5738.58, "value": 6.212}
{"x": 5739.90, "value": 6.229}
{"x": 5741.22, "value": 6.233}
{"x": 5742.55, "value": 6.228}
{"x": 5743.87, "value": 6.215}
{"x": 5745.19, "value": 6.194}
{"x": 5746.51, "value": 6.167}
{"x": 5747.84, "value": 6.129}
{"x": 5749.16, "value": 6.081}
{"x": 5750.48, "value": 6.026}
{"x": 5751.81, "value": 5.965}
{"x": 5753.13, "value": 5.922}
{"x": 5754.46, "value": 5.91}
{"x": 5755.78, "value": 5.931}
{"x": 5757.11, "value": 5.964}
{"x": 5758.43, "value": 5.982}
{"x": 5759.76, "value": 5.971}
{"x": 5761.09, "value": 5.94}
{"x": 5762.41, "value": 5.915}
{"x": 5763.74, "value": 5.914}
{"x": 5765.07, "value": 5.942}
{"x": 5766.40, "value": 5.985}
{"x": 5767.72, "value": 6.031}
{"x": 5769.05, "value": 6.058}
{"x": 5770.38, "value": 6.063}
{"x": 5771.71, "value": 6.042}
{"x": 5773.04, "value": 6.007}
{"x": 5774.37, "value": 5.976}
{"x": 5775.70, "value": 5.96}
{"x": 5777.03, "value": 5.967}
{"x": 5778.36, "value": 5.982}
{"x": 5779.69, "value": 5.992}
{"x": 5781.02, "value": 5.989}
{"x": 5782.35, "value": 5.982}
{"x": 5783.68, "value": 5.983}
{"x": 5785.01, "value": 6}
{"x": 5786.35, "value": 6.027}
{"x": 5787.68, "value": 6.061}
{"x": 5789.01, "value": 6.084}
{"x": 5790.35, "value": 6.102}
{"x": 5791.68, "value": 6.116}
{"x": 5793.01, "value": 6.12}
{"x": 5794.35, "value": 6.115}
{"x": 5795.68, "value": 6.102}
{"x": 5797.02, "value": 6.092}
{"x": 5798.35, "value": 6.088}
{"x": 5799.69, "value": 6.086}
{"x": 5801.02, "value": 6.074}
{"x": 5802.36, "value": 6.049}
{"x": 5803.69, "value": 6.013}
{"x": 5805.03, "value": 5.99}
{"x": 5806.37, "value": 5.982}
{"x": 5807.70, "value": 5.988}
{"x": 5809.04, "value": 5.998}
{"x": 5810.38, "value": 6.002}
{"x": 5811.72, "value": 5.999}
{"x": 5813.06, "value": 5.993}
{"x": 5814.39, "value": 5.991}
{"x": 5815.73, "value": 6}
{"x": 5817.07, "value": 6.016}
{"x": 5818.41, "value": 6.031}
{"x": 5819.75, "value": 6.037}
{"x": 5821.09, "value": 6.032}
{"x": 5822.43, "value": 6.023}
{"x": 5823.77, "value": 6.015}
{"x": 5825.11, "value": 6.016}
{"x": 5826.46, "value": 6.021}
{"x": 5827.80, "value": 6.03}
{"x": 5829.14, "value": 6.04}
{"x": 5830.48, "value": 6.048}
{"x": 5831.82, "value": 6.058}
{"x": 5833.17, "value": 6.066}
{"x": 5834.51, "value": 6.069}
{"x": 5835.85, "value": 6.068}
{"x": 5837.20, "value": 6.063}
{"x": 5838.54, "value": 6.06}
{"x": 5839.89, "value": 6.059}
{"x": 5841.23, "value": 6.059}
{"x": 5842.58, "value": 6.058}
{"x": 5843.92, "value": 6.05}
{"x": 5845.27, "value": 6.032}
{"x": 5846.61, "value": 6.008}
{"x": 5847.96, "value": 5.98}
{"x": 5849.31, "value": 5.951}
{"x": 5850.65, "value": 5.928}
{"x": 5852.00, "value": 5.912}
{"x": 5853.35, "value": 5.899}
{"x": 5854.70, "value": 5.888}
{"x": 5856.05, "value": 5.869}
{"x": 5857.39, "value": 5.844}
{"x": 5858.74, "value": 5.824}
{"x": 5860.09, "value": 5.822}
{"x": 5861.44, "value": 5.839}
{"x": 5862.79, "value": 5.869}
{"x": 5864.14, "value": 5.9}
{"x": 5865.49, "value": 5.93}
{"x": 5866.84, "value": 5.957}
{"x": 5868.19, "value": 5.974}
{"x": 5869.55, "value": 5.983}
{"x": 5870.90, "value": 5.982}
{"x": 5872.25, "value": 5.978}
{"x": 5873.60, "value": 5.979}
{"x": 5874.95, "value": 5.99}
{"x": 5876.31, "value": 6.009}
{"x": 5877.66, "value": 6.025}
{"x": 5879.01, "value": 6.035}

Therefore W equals 0.01 mag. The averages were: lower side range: 6.17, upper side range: 6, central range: 5.99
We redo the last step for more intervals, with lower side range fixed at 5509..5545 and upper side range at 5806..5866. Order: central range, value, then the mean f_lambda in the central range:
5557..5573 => 0.01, 6.08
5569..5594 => 0.03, 5.93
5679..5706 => 0.00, 6.06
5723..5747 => -0.02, 6.15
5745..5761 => 0.00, 6.01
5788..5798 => -0.02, 6.1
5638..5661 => 0.02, 5.99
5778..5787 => 0.00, 5.99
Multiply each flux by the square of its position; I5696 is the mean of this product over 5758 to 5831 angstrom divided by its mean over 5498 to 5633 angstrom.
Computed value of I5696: 1.07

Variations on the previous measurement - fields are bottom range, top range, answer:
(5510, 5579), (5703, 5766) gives 1.05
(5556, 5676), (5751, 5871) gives 1.07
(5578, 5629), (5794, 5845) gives 1.09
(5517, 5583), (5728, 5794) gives 1.06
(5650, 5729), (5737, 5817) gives 1.03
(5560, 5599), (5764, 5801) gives 1.09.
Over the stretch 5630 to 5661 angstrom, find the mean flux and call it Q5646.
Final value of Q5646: 6.02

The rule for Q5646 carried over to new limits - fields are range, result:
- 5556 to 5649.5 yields 6.03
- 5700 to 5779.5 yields 6.04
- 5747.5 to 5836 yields 6.02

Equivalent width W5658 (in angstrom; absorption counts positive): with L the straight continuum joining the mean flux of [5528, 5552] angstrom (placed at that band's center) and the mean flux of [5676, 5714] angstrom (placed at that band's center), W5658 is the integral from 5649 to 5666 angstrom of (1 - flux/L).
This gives 0.3 angstrom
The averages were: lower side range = 6.21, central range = 5.96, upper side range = 6.01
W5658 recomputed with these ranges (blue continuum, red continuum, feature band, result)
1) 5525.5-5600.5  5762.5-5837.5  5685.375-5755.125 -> -0.38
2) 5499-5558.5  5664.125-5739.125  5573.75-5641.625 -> 1.17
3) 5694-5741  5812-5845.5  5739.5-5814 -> 0.16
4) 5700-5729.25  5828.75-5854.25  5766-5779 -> 0.04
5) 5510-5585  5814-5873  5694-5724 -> 0.13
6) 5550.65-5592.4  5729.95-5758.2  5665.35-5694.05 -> -0.09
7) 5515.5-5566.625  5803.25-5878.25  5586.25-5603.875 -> 0.72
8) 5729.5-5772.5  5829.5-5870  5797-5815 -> -0.05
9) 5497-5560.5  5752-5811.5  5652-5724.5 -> 0.48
